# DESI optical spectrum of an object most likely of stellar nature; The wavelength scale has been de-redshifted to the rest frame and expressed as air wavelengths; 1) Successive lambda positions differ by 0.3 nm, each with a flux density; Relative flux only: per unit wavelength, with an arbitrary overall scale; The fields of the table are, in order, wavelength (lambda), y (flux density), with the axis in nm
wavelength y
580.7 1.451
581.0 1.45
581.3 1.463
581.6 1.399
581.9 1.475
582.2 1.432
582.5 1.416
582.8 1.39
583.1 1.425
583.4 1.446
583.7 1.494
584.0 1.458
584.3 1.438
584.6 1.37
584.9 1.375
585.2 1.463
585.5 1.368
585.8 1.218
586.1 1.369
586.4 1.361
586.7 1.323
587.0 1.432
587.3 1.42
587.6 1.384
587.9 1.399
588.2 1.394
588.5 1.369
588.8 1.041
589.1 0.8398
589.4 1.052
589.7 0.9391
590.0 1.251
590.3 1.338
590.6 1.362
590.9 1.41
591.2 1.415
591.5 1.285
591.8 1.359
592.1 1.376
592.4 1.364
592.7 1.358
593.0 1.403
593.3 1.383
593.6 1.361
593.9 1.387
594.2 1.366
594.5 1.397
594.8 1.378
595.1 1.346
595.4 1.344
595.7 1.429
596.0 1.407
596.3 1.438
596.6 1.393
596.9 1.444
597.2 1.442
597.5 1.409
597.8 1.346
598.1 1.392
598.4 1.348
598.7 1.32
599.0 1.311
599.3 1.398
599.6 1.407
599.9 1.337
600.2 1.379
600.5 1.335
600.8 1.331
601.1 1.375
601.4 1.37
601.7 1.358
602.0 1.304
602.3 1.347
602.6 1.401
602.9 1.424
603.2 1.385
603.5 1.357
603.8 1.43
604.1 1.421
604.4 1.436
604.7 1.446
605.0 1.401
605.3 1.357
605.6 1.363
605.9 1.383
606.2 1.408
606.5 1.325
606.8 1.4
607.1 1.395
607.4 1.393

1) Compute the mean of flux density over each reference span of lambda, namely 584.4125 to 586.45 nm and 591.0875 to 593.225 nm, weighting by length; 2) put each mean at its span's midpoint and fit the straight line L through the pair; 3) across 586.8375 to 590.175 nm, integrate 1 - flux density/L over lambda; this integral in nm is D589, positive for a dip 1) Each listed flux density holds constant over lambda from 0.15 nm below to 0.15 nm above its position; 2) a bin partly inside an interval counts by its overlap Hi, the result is 0.33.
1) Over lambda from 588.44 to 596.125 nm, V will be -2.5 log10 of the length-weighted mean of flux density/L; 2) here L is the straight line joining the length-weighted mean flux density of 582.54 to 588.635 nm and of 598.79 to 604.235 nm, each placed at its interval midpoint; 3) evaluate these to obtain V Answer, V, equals 0.06 mag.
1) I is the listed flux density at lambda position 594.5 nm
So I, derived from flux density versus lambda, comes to 1.397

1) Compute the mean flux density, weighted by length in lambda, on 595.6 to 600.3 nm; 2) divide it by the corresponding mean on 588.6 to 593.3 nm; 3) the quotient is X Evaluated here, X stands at 1.10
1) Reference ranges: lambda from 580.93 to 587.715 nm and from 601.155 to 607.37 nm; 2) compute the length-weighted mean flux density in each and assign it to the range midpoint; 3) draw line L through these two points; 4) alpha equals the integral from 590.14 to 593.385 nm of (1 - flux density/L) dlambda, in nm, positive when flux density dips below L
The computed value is 0.07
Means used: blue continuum 1.41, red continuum 1.39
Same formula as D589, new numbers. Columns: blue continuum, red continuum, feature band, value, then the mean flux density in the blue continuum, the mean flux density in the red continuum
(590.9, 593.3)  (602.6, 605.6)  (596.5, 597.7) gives -0.03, 1.37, 1.4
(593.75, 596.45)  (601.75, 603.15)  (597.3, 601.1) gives 0.05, 1.39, 1.37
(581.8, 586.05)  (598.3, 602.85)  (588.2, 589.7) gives 0.32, 1.41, 1.36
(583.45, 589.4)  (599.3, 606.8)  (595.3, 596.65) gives -0.04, 1.34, 1.38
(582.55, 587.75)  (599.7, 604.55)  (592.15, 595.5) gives 0.03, 1.4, 1.37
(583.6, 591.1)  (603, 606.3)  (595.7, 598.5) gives -0.09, 1.31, 1.4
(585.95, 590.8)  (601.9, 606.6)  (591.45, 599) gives -0.34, 1.27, 1.39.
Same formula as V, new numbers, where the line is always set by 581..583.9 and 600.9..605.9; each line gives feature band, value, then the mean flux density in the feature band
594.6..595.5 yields 0.037 mag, 1.36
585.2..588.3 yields 0.044 mag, 1.37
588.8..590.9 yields 0.234 mag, 1.14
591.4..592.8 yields 0.050 mag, 1.35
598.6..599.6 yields 0.034 mag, 1.35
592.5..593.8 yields 0.027 mag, 1.38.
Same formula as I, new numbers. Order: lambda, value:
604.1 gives 1.421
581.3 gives 1.463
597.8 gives 1.346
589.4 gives 1.052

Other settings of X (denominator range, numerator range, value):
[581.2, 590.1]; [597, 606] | 1.03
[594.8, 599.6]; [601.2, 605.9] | 1.00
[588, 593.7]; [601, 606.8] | 1.08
